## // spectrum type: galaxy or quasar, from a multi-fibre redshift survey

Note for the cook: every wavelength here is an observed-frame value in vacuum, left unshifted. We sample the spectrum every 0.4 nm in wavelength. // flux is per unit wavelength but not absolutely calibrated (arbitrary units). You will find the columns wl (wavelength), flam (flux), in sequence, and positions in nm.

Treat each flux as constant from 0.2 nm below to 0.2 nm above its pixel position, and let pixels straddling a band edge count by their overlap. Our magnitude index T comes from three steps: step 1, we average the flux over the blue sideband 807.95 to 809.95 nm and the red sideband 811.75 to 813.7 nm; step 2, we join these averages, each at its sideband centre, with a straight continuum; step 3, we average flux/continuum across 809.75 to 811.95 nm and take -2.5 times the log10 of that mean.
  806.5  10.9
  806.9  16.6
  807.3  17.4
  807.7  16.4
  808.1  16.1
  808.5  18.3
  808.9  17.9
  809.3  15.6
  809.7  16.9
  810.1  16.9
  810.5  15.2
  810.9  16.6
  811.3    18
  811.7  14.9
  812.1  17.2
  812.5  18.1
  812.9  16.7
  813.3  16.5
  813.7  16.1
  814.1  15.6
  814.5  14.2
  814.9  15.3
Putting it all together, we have 0.03 mag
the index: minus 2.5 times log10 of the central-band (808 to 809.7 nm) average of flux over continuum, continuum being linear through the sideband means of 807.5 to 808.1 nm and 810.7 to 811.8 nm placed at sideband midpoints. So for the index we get -0.04 mag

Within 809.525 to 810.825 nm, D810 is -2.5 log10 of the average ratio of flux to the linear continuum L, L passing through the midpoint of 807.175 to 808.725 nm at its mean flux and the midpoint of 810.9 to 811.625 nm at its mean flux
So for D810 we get 0.05 mag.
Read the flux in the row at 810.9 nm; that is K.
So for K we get 16.6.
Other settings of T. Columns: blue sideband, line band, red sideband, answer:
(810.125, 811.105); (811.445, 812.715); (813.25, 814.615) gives -0.06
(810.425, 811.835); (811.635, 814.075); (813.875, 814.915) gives -0.07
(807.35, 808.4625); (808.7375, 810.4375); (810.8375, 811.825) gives 0.00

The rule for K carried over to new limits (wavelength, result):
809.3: 15.6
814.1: 15.6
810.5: 15.2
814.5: 14.2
